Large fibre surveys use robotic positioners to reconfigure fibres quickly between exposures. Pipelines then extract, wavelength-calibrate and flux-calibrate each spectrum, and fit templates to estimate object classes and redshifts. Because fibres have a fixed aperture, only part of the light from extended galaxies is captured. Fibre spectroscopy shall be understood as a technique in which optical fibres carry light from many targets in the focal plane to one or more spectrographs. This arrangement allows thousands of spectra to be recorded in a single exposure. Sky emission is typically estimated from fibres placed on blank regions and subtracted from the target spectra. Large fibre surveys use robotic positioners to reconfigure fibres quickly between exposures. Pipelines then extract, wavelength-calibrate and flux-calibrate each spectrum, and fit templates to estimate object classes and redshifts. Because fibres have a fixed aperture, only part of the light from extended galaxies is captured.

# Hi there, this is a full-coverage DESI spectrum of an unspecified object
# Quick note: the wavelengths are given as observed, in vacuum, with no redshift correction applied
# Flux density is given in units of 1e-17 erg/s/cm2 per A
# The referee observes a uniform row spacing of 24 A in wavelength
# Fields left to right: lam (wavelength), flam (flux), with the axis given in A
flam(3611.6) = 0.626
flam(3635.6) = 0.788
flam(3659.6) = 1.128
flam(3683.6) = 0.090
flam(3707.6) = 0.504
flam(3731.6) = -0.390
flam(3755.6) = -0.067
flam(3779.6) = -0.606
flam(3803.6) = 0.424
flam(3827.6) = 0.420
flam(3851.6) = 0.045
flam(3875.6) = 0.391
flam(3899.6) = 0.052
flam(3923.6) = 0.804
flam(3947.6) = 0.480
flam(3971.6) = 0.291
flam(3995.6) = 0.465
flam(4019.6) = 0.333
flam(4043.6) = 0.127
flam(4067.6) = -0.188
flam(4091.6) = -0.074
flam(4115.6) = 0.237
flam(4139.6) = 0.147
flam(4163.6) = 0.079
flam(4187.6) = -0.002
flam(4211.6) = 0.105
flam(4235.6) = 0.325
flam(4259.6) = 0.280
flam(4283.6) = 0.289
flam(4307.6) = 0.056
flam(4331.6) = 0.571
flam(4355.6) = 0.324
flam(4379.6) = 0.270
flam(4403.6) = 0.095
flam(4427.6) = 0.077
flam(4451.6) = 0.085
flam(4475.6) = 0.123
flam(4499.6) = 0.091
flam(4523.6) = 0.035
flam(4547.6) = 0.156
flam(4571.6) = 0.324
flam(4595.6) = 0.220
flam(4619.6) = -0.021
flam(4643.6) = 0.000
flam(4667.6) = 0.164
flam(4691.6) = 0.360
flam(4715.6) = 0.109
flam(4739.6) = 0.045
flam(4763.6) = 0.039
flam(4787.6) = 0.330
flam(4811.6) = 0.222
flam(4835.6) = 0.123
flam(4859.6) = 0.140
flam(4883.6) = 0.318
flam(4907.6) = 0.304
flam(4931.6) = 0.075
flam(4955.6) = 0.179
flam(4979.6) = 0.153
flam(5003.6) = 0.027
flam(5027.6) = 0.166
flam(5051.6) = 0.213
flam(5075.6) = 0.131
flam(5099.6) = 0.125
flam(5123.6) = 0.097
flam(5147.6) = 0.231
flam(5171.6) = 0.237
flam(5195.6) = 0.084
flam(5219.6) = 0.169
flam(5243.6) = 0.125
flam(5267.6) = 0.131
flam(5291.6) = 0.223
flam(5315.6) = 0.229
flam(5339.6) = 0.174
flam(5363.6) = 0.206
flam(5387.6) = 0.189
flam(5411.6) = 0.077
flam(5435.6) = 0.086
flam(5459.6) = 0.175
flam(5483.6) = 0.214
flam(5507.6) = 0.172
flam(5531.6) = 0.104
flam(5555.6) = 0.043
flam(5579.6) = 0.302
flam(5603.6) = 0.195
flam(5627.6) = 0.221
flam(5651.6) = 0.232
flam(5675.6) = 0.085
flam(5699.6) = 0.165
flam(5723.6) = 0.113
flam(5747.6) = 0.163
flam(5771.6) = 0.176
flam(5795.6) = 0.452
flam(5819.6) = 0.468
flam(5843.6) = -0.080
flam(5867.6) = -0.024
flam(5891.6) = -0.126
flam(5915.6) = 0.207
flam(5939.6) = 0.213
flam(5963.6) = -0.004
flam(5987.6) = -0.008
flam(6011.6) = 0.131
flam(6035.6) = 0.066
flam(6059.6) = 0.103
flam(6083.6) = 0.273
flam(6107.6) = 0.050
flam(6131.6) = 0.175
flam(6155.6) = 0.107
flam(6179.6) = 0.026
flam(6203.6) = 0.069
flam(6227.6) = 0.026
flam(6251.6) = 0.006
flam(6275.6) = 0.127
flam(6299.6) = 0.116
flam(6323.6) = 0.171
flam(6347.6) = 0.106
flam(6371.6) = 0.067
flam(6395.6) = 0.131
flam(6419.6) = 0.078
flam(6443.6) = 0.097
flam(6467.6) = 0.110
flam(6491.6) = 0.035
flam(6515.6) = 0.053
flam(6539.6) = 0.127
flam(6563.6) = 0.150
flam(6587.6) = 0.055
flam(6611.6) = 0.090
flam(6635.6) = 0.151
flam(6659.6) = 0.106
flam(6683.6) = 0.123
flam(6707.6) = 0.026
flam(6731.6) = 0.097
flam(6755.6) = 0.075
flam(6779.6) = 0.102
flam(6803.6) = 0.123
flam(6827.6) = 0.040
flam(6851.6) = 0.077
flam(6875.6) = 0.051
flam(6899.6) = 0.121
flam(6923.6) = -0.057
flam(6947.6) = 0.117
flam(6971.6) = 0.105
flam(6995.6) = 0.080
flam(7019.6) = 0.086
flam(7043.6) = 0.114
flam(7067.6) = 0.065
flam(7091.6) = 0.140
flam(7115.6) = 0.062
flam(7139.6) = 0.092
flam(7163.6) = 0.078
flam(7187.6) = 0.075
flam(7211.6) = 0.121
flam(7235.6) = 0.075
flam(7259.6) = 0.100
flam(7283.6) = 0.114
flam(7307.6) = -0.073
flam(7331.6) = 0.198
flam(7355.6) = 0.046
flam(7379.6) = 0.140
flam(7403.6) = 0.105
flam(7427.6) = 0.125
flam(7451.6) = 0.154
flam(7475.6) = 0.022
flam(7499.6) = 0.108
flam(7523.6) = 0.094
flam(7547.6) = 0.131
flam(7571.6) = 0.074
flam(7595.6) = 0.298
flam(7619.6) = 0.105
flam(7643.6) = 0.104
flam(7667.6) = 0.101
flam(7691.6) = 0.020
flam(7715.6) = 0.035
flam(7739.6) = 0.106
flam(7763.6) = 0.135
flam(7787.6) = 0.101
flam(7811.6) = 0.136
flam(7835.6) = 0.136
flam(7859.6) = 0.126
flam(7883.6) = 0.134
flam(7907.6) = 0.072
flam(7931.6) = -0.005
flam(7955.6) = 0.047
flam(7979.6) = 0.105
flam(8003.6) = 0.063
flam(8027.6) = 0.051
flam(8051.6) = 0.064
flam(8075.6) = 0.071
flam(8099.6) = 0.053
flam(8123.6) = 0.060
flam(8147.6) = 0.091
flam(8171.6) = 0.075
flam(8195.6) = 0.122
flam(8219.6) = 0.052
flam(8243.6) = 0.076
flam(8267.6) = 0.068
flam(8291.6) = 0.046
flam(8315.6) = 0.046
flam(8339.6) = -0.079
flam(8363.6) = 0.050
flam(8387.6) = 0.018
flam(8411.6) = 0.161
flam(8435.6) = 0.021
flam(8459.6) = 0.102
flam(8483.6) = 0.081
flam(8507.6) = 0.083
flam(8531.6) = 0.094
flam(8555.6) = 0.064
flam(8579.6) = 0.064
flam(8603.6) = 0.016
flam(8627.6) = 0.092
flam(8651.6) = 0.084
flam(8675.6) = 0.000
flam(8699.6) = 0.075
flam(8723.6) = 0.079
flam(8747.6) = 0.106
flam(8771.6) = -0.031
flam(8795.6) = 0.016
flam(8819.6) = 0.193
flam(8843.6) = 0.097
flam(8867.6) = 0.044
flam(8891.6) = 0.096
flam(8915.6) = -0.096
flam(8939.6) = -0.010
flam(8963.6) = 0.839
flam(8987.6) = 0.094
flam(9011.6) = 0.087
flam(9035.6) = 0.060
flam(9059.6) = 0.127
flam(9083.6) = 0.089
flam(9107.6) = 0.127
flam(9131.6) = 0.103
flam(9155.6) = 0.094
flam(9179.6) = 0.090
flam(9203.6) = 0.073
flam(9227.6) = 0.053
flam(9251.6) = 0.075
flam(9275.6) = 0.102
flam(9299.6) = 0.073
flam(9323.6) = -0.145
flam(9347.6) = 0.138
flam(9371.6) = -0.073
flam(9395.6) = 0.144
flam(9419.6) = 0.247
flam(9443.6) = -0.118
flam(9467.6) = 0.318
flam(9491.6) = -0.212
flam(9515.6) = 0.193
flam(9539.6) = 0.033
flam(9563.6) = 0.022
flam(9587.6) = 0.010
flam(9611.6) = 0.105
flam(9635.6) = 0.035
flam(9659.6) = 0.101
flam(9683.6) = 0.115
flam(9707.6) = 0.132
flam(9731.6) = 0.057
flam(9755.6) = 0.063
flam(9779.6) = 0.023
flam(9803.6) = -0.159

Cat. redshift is 1.403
